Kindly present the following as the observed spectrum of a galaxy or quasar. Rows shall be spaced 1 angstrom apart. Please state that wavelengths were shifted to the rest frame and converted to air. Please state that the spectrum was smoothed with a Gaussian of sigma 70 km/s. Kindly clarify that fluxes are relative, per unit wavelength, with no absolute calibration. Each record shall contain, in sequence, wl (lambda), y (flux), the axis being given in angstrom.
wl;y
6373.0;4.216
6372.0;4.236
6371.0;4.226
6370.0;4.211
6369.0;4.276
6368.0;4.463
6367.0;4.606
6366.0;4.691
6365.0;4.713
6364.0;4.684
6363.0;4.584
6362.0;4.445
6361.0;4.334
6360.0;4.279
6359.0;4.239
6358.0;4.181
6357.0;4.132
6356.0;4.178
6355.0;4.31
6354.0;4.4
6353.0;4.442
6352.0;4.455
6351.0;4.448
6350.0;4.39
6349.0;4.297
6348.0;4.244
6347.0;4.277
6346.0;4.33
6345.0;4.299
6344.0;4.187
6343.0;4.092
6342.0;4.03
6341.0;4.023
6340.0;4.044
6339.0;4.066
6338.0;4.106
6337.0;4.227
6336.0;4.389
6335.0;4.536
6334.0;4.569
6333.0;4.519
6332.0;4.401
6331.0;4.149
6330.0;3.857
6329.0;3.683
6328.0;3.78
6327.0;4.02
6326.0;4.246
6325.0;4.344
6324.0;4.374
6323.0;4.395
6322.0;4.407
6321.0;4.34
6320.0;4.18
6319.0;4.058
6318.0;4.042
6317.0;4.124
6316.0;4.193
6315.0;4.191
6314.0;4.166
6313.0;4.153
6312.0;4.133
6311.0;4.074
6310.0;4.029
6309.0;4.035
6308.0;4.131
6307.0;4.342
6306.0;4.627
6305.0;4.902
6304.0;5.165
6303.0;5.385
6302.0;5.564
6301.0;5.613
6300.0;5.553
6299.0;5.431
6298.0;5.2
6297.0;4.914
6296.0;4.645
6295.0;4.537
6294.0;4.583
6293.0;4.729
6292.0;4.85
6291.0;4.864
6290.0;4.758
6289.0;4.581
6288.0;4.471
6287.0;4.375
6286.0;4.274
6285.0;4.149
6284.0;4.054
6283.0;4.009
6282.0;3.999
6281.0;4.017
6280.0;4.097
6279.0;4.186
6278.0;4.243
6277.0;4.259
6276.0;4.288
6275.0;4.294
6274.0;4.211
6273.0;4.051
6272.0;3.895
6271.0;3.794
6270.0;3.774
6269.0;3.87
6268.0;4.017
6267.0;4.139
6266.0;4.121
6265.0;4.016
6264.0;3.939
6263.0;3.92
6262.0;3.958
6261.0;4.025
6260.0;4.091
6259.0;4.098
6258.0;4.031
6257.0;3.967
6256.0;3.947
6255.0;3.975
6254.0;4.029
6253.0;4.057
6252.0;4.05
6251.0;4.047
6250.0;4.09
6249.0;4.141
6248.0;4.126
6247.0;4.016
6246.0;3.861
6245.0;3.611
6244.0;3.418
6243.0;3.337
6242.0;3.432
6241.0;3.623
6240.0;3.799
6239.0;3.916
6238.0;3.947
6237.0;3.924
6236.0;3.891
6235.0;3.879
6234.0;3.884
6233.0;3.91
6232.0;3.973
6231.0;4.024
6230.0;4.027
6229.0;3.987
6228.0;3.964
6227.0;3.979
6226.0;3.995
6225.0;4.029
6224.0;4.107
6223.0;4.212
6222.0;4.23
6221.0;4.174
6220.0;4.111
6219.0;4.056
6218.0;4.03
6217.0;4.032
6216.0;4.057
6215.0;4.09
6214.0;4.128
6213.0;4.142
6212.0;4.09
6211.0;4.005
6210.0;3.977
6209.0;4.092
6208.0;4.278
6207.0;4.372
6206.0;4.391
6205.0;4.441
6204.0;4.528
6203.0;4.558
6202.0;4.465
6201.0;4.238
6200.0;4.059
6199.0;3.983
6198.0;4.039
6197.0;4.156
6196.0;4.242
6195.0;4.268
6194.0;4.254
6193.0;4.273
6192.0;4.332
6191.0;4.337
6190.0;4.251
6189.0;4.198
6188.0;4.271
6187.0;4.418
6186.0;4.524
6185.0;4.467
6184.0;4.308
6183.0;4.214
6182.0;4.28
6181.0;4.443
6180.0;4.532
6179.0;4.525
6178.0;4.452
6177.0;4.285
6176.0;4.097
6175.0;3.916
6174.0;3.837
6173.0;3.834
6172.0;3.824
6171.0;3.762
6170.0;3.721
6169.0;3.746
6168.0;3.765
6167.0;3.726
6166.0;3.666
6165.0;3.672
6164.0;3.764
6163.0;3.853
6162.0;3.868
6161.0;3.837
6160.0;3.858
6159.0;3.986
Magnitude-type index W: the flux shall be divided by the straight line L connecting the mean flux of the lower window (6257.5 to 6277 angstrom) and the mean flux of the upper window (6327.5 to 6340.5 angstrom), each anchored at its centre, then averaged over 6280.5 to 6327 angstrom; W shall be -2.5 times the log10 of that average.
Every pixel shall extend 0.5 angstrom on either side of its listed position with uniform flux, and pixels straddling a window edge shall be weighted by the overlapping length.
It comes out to -0.10 mag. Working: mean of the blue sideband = 4.03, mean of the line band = 4.5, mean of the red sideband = 4.18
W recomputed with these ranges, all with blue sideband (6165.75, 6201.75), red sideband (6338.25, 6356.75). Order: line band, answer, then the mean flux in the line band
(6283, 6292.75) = -0.064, 4.47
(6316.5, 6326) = -0.005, 4.25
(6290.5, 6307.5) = -0.183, 4.99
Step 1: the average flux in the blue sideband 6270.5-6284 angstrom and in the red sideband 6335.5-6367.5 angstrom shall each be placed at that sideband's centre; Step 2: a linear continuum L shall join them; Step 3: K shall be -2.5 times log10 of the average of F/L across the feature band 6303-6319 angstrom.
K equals -0.03 mag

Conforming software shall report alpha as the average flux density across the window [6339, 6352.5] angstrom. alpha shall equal 4.23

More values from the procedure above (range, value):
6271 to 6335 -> 4.4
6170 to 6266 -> 4.08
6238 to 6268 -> 3.93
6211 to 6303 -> 4.17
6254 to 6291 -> 4.12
